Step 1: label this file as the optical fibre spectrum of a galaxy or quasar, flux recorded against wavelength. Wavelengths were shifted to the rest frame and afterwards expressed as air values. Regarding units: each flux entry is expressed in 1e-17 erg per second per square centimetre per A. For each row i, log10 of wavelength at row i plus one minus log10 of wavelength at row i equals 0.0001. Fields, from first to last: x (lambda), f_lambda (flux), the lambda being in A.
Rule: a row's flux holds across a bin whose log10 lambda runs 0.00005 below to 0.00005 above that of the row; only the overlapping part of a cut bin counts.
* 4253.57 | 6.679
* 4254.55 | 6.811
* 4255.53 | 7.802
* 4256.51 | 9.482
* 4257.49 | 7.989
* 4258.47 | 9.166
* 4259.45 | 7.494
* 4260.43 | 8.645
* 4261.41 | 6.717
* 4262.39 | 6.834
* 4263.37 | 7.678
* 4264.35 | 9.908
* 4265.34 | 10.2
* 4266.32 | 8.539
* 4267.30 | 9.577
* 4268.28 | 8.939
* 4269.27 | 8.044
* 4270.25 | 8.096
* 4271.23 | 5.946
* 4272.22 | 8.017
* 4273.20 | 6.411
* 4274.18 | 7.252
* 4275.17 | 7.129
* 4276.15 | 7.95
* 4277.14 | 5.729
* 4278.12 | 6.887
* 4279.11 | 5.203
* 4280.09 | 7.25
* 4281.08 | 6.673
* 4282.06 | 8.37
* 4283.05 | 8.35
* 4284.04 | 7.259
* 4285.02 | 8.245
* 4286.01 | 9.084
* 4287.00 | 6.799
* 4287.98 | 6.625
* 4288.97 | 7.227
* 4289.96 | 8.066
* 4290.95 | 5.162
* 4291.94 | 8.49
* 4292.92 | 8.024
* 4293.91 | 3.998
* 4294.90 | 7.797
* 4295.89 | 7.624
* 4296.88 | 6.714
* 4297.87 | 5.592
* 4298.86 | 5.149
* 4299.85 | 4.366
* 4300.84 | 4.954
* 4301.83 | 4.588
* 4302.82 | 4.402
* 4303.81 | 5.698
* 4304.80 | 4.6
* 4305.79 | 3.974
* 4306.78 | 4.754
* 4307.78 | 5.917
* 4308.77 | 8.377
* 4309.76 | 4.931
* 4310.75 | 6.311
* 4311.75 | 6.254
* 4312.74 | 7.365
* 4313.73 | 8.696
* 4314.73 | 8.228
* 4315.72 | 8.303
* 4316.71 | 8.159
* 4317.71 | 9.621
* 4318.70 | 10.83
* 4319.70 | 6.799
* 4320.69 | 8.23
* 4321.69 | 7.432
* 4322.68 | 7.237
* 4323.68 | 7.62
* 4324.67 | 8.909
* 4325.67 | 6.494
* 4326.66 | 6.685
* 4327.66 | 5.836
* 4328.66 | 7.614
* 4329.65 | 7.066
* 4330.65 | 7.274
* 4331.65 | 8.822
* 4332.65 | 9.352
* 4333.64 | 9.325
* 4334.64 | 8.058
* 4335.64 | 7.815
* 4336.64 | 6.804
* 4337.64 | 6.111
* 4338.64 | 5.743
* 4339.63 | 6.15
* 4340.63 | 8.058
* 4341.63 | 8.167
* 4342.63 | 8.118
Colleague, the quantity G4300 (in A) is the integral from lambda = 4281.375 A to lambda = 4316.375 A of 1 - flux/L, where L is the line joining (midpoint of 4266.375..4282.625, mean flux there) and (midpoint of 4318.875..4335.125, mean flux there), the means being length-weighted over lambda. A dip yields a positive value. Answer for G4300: 4.4 A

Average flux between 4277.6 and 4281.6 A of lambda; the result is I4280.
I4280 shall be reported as 6.52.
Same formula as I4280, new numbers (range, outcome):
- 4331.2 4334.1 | 9.19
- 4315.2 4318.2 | 8.69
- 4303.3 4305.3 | 5.15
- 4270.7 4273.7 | 6.82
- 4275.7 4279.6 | 6.42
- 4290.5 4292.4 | 6.83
